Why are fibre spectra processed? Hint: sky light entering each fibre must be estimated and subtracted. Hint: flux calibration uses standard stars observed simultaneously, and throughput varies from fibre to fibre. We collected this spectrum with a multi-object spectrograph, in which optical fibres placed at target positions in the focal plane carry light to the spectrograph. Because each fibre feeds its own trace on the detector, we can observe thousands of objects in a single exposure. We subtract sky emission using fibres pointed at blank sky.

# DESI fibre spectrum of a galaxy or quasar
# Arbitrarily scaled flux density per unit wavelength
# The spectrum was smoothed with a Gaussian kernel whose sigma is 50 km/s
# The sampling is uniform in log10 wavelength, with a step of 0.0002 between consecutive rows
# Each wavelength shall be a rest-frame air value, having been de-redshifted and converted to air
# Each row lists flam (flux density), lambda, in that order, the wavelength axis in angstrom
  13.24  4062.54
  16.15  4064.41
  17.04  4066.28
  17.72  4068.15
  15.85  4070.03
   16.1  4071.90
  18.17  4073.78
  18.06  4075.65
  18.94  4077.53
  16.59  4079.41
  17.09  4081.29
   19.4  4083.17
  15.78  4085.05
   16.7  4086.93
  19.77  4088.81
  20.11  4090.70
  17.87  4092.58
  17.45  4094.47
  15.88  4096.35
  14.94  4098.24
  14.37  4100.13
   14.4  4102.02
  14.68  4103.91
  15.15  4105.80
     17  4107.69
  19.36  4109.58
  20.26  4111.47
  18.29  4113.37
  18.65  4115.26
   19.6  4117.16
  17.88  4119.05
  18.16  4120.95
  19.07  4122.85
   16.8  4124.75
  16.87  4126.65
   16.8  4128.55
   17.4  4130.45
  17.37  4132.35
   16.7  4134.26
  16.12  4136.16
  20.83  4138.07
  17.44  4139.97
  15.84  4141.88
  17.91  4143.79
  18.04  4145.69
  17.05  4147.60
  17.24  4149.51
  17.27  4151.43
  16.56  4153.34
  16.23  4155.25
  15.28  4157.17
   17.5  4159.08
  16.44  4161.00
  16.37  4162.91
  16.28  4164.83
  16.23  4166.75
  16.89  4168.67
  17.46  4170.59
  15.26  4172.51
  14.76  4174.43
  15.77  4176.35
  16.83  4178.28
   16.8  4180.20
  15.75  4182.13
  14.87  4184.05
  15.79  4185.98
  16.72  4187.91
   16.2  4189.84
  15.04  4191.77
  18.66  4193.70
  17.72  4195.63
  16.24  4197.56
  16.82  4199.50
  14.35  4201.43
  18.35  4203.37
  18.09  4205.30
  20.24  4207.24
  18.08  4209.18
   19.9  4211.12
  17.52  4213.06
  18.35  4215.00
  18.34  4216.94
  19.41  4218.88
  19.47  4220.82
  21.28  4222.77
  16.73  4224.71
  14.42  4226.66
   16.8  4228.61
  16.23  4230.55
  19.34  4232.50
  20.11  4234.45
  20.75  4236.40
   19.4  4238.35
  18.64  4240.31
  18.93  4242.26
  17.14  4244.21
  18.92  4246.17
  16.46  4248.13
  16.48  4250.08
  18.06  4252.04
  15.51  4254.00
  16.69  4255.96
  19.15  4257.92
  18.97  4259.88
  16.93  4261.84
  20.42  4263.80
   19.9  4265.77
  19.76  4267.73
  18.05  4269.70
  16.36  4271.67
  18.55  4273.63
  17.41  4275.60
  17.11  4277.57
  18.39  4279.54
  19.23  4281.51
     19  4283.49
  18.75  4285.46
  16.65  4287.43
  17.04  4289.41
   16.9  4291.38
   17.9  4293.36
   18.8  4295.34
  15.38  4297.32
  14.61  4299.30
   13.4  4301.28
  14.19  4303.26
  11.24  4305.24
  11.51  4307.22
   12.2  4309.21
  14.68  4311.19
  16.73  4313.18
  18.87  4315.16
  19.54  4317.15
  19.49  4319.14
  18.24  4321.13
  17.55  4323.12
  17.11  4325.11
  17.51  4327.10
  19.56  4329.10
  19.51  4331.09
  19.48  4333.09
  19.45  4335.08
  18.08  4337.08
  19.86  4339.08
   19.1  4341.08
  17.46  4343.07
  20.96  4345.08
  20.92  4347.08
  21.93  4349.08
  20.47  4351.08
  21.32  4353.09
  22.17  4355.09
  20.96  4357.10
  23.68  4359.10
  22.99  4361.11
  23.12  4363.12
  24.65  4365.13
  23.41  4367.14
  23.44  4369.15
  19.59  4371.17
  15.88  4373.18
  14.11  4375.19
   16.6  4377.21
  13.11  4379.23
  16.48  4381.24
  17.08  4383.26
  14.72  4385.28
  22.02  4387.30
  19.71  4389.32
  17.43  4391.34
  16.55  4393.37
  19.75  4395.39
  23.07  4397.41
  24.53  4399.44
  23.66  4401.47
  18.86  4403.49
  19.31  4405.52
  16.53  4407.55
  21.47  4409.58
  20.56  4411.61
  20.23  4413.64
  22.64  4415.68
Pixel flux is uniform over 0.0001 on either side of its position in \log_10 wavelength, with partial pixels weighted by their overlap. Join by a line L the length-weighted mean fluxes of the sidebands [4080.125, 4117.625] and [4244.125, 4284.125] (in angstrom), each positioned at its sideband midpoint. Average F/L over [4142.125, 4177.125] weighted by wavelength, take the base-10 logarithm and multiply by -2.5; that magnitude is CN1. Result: 0.06 mag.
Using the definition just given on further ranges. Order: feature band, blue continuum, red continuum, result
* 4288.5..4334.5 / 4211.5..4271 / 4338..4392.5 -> 0.15 mag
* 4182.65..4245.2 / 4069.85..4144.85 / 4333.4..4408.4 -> 0.04 mag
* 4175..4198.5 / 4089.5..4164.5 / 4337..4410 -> 0.10 mag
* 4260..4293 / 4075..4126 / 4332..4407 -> 0.05 mag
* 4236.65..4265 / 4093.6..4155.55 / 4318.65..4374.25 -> 0.05 mag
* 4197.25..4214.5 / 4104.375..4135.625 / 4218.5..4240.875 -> 0.03 mag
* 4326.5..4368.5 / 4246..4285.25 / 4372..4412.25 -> -0.14 mag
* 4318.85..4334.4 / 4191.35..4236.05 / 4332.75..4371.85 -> 0.11 mag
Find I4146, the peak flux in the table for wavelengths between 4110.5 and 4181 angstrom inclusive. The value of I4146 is 20.83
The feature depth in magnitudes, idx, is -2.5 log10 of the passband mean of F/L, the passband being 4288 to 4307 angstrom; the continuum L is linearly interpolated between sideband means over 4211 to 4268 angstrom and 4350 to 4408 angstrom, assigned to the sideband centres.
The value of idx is 0.23 mag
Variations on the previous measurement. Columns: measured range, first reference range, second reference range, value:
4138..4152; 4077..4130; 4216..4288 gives 0.01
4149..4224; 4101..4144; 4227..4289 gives 0.04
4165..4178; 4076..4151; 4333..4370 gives 0.14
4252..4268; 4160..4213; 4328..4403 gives -0.02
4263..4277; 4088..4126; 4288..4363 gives -0.03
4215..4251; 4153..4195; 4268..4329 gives -0.11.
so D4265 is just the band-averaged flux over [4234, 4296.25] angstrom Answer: 18.2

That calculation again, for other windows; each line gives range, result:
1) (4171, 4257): 17.4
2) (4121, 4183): 16.9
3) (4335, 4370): 21.4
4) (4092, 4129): 17.2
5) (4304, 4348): 17.7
